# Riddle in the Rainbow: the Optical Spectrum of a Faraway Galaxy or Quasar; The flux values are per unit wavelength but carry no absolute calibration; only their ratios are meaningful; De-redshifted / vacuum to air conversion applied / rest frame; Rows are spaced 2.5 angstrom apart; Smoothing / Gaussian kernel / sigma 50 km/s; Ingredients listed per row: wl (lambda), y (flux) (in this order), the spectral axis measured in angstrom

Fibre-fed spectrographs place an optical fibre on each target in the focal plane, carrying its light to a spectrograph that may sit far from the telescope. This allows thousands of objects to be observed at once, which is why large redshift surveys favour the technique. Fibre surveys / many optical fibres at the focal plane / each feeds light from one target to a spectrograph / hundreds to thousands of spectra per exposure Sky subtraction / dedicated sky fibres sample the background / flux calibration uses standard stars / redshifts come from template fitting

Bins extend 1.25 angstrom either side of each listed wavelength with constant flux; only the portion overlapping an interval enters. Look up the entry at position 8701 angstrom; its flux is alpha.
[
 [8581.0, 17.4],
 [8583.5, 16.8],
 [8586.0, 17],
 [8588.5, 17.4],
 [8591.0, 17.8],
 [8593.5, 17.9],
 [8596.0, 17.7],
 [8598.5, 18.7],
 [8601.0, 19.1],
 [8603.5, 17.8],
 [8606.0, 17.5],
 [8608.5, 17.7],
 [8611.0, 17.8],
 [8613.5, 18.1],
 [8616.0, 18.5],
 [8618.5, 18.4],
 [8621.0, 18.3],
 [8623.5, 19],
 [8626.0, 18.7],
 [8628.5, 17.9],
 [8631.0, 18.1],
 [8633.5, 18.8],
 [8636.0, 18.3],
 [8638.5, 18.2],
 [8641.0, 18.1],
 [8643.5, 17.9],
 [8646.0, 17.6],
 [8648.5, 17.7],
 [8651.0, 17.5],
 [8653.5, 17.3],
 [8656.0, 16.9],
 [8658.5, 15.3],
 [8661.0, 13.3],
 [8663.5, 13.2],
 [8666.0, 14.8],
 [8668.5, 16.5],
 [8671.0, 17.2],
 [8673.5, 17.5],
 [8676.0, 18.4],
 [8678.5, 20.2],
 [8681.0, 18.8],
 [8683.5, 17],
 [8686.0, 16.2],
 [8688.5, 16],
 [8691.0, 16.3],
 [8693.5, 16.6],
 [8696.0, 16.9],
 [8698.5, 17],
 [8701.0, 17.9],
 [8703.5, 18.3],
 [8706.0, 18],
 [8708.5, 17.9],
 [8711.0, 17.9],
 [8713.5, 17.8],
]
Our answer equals 17.9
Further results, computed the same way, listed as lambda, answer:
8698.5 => 17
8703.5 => 18.3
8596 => 17.7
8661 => 13.3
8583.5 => 16.8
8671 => 17.2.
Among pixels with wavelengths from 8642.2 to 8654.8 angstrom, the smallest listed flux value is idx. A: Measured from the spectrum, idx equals 17.3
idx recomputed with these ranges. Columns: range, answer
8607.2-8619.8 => 17.7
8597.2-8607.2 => 17.5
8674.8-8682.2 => 18.4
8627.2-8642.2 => 17.9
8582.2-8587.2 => 16.8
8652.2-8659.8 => 15.3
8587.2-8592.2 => 17.4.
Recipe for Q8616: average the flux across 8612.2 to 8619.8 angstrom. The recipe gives 18.3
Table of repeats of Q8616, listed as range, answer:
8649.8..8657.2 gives 17.2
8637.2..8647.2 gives 18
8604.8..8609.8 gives 17.6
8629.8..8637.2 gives 18.4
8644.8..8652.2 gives 17.6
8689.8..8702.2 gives 16.9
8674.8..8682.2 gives 19.1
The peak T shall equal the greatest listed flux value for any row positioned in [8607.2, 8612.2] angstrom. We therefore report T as 17.8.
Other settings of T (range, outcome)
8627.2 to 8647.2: 18.8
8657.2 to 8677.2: 18.4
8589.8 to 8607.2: 19.1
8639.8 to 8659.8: 18.1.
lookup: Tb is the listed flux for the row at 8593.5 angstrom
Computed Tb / 17.9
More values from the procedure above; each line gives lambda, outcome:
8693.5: 16.6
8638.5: 18.2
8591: 17.8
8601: 19.1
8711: 17.9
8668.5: 16.5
